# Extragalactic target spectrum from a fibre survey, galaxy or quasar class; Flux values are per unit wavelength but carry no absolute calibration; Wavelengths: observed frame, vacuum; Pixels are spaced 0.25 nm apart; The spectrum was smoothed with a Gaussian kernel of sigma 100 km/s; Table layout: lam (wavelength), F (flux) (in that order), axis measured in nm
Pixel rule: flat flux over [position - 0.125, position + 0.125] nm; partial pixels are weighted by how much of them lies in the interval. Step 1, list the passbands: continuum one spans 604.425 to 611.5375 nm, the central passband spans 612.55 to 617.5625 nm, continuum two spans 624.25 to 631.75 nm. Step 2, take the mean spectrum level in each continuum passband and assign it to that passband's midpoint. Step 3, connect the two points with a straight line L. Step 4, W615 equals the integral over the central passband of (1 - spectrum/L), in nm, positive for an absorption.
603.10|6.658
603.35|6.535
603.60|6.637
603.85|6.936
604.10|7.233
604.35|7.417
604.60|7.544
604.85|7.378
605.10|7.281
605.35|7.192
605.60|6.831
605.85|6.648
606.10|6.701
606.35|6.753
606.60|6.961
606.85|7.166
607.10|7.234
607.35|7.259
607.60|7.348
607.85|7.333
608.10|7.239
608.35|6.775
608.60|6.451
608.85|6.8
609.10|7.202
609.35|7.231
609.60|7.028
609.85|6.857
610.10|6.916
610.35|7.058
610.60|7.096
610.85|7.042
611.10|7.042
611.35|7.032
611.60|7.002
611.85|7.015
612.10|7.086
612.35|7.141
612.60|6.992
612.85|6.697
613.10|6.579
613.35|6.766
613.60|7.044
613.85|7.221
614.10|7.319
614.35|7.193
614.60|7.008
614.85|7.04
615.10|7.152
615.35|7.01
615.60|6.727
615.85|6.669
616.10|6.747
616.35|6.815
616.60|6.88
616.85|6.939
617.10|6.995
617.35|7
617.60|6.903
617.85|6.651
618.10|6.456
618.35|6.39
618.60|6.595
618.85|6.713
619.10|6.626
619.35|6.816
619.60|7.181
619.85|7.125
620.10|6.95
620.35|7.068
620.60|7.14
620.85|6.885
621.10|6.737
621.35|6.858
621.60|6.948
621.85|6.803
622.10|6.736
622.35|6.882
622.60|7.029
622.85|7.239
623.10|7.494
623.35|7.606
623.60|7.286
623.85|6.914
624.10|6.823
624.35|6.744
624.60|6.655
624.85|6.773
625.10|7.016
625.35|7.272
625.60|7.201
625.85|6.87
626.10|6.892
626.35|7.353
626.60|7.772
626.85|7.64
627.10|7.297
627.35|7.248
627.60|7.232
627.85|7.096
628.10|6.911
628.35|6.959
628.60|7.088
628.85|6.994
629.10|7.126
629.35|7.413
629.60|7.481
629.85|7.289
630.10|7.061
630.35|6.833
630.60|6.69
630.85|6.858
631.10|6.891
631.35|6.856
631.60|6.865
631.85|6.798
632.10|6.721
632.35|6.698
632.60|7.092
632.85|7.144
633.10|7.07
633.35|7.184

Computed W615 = 0.09 nm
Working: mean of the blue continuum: 7.05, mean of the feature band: 6.94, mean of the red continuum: 7.08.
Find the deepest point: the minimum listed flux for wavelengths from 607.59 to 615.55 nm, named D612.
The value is 6.451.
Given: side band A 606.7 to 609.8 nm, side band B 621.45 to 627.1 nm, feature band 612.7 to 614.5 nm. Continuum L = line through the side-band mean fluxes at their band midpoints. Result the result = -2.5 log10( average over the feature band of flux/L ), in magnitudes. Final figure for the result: 0.02 mag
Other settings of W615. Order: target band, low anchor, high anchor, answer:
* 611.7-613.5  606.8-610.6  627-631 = 0.04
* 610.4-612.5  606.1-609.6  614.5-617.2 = -0.02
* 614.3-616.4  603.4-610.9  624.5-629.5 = 0.05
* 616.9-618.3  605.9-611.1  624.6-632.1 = 0.05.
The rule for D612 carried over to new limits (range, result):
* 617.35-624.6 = 6.39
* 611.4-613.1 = 6.579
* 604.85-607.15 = 6.648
